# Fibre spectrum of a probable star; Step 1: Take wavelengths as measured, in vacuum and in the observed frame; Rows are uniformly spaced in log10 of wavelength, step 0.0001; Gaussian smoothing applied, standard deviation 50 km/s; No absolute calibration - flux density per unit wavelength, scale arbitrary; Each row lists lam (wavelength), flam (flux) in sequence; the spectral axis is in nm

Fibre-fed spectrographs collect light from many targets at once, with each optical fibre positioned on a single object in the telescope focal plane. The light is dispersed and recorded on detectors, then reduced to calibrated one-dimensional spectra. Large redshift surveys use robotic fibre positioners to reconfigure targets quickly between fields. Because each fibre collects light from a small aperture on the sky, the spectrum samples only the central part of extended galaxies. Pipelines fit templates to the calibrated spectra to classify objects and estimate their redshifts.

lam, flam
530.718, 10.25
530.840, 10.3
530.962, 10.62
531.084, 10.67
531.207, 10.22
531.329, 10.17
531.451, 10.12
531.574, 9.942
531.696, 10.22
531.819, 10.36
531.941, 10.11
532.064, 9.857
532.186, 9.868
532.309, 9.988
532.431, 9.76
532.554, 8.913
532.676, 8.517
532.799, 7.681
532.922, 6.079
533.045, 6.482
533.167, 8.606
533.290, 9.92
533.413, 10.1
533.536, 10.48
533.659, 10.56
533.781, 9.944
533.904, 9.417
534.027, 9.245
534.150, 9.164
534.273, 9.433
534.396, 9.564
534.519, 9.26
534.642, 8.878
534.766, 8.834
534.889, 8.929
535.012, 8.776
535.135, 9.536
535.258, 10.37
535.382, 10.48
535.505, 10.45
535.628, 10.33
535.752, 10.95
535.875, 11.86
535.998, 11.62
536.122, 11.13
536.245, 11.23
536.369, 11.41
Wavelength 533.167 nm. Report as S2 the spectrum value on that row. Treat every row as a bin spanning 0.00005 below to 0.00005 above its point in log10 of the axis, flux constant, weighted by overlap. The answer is 8.606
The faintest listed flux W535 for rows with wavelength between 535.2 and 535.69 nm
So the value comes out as 10.33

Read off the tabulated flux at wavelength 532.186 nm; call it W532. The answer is 9.868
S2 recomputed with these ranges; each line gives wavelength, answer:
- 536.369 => 11.41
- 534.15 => 9.164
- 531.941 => 10.11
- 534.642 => 8.878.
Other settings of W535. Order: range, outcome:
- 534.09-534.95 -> 8.834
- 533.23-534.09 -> 9.245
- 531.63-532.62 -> 8.913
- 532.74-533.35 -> 6.079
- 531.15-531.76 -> 9.942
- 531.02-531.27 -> 10.22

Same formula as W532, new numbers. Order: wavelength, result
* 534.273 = 9.433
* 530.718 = 10.25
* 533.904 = 9.417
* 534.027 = 9.245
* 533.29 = 9.92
